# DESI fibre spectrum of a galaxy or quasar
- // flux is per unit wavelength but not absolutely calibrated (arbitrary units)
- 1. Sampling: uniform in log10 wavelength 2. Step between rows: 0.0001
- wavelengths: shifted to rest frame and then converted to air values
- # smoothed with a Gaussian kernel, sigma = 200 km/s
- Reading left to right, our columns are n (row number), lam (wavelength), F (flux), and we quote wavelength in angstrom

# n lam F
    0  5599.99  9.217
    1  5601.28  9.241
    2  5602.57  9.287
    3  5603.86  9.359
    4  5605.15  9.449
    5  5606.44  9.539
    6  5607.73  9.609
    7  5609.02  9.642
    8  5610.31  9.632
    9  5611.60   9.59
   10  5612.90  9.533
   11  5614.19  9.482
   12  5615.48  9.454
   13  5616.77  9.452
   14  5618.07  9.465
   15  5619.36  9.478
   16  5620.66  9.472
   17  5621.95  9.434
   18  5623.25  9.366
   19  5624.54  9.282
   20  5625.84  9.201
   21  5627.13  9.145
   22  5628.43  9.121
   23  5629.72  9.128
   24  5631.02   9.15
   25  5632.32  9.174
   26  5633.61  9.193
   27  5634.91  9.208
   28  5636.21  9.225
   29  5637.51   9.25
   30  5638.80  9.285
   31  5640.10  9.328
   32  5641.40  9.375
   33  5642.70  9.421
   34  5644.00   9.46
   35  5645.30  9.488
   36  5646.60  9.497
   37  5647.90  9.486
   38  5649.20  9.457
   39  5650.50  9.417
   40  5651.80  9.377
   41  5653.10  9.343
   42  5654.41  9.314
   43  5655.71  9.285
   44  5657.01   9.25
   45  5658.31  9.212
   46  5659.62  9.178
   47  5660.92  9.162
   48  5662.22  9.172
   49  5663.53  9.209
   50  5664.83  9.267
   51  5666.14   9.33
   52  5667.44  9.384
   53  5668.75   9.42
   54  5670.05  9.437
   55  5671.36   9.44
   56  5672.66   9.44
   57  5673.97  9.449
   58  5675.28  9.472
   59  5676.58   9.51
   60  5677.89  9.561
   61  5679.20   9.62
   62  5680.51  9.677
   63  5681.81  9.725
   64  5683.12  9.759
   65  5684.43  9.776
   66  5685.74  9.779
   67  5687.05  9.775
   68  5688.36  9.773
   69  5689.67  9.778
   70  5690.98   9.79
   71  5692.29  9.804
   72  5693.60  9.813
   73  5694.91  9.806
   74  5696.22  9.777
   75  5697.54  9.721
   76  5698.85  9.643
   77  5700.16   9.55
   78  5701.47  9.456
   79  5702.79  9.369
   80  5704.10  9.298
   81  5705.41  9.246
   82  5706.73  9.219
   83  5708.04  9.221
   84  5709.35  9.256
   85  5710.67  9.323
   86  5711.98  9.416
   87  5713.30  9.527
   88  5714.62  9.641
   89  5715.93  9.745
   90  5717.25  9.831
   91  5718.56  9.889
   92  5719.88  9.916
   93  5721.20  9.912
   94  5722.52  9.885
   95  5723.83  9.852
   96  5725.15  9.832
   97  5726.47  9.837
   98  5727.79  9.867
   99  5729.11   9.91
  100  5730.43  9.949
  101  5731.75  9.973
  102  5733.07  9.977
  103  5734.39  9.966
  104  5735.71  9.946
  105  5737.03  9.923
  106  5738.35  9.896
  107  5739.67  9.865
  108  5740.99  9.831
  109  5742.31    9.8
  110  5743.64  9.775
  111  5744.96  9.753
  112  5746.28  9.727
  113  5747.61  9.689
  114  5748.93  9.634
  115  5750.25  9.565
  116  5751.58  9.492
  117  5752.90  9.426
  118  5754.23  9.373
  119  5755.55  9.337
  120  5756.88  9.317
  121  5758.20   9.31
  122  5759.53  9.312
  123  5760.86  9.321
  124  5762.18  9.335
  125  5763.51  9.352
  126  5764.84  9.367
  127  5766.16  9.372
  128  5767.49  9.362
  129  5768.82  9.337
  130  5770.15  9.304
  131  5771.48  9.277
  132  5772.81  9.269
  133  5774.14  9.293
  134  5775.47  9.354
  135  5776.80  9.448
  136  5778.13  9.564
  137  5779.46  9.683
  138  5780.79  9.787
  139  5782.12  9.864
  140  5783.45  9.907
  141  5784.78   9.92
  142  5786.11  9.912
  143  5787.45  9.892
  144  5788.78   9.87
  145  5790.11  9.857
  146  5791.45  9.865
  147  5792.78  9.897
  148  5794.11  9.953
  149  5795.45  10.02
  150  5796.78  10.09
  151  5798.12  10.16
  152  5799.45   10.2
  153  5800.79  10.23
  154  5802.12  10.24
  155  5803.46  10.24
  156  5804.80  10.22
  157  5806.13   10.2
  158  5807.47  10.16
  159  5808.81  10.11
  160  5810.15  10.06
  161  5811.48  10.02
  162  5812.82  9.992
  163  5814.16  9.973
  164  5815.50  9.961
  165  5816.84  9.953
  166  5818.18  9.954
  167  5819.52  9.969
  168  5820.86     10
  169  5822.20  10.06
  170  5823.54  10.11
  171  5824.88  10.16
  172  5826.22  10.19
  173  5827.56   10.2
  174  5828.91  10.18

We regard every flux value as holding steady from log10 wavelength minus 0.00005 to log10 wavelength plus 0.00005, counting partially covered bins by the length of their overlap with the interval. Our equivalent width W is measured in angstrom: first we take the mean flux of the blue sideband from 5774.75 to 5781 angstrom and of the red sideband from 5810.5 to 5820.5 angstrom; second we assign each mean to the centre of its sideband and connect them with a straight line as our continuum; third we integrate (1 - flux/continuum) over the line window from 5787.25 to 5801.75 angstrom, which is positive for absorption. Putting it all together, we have -0.4 angstrom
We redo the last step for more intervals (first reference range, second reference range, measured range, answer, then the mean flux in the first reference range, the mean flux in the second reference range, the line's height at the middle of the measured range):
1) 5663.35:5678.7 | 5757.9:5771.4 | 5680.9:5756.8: -2.6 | 9.42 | 9.33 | 9.37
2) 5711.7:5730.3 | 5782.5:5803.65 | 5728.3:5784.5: 1.7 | 9.8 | 10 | 9.9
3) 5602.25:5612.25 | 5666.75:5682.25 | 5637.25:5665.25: 0.5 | 9.52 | 9.51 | 9.52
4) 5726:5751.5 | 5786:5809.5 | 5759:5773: 0.9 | 9.83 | 10.1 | 9.94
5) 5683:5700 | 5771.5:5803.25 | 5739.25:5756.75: 0.3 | 9.76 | 9.83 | 9.8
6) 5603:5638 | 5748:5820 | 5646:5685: 0.2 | 9.37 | 9.74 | 9.47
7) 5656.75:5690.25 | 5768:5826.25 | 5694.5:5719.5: 0.2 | 9.48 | 9.89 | 9.6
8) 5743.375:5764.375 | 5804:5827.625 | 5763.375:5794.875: 0.3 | 9.48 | 10.1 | 9.72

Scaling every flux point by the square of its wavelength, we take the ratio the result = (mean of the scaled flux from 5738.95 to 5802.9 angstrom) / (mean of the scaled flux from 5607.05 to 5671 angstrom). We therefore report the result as 1.1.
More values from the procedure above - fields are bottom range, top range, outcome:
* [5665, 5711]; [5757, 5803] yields 1.05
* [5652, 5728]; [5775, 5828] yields 1.09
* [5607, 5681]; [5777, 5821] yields 1.12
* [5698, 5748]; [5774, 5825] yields 1.05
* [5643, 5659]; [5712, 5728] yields 1.07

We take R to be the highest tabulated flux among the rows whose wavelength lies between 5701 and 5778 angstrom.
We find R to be 9.977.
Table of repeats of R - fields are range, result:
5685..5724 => 9.916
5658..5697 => 9.813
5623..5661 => 9.497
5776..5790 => 9.92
